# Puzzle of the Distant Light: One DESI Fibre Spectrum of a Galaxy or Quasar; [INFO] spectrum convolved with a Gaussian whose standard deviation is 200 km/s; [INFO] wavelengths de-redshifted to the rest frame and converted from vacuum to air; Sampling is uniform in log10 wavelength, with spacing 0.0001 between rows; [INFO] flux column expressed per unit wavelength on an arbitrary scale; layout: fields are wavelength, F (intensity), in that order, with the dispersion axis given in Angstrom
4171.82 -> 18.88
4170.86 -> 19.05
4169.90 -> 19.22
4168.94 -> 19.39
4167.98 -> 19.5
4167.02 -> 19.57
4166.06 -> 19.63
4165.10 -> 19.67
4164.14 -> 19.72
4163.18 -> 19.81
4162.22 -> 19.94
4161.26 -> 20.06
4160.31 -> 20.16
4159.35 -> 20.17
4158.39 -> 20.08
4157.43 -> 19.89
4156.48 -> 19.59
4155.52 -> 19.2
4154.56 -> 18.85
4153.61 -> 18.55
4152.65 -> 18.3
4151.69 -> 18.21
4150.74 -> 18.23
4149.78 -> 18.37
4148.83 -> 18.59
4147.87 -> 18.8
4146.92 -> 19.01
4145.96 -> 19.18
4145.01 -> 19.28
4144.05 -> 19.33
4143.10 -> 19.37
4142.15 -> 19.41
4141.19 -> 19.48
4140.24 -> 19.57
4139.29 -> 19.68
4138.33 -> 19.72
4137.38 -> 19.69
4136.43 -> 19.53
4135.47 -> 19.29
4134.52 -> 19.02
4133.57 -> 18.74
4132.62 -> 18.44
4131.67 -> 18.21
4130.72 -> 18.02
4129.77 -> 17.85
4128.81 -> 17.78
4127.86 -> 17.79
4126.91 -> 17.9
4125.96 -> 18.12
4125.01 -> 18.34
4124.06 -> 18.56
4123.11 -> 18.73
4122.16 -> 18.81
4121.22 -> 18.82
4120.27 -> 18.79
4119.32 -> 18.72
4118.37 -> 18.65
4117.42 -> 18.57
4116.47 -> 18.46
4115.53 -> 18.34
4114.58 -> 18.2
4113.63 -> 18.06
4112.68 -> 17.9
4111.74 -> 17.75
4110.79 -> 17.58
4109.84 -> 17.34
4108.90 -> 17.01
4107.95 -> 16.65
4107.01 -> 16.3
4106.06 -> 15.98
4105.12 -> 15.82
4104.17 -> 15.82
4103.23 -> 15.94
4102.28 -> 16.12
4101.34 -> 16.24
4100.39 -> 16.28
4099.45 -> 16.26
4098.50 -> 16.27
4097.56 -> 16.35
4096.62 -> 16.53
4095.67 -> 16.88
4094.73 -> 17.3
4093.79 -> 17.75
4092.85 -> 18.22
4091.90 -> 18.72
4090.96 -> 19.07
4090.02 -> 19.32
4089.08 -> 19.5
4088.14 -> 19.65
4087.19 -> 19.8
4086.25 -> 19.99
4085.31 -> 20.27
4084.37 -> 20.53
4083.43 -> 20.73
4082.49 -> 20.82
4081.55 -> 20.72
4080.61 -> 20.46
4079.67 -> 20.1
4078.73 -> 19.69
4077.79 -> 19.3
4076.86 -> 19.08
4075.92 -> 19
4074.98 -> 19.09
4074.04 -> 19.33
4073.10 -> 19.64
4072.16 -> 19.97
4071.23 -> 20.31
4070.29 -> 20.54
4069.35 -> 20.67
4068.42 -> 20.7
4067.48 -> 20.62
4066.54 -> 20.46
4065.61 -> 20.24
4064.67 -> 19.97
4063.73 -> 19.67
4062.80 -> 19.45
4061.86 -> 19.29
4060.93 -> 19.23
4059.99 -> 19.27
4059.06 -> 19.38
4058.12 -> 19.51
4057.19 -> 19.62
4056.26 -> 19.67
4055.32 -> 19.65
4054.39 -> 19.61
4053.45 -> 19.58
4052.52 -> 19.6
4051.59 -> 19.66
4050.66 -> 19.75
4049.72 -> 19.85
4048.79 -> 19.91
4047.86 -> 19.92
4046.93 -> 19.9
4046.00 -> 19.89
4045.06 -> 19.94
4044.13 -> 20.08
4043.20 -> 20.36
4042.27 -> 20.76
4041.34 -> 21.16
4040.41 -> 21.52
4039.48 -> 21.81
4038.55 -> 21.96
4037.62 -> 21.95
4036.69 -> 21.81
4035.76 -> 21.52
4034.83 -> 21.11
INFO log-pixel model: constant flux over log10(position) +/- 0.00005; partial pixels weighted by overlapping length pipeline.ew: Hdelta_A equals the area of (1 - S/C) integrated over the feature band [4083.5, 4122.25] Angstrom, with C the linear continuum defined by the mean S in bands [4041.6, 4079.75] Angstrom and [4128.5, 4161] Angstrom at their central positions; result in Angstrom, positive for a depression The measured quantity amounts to 3.2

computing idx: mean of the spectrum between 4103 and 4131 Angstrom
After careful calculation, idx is 17.8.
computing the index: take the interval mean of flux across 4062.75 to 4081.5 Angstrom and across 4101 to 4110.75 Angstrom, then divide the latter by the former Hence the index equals 0.82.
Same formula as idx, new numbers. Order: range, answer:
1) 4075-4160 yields 18.5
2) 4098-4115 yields 16.7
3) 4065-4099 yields 19.4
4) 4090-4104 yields 17.1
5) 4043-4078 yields 19.8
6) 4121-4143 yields 18.8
